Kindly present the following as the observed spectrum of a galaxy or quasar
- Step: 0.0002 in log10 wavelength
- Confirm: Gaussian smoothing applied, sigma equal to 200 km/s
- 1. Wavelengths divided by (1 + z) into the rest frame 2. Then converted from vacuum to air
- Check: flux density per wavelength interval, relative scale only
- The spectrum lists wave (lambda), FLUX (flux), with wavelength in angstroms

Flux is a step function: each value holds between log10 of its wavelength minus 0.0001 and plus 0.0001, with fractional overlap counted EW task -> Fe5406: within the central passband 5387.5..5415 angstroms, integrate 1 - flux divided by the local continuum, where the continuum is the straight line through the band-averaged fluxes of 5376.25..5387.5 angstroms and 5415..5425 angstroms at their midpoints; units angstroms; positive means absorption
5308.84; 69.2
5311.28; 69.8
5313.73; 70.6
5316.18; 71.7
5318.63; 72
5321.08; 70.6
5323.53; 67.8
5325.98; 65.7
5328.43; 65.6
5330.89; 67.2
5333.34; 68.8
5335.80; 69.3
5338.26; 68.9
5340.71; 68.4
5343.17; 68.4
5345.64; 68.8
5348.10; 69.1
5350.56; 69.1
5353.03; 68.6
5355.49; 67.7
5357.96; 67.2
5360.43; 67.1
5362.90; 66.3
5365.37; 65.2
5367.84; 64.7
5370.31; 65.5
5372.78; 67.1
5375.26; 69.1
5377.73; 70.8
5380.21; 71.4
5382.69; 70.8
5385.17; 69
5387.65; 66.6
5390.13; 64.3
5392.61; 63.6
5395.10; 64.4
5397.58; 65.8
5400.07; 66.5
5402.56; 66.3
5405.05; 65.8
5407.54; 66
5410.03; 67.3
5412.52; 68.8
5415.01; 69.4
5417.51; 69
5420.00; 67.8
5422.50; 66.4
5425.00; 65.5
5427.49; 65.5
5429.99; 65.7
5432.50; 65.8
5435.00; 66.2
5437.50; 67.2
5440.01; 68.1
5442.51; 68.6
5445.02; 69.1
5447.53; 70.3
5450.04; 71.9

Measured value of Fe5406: 1.1 angstroms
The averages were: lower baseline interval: 70.1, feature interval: 66.1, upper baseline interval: 67.6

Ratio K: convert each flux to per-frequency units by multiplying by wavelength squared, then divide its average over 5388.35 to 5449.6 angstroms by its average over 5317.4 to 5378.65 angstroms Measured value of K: 1.01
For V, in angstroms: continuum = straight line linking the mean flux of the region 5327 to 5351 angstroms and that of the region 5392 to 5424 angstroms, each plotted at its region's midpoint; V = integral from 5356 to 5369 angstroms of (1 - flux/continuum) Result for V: 0.30 angstroms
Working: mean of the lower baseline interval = 68.3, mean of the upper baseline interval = 66.7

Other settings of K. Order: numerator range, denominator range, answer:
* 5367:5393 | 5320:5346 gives 1.01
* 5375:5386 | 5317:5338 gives 1.05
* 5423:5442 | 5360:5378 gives 1.02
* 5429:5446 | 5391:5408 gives 1.04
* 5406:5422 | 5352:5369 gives 1.04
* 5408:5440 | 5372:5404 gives 1.01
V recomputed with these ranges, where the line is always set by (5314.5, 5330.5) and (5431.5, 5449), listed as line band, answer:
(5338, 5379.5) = 0.48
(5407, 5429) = 0.27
